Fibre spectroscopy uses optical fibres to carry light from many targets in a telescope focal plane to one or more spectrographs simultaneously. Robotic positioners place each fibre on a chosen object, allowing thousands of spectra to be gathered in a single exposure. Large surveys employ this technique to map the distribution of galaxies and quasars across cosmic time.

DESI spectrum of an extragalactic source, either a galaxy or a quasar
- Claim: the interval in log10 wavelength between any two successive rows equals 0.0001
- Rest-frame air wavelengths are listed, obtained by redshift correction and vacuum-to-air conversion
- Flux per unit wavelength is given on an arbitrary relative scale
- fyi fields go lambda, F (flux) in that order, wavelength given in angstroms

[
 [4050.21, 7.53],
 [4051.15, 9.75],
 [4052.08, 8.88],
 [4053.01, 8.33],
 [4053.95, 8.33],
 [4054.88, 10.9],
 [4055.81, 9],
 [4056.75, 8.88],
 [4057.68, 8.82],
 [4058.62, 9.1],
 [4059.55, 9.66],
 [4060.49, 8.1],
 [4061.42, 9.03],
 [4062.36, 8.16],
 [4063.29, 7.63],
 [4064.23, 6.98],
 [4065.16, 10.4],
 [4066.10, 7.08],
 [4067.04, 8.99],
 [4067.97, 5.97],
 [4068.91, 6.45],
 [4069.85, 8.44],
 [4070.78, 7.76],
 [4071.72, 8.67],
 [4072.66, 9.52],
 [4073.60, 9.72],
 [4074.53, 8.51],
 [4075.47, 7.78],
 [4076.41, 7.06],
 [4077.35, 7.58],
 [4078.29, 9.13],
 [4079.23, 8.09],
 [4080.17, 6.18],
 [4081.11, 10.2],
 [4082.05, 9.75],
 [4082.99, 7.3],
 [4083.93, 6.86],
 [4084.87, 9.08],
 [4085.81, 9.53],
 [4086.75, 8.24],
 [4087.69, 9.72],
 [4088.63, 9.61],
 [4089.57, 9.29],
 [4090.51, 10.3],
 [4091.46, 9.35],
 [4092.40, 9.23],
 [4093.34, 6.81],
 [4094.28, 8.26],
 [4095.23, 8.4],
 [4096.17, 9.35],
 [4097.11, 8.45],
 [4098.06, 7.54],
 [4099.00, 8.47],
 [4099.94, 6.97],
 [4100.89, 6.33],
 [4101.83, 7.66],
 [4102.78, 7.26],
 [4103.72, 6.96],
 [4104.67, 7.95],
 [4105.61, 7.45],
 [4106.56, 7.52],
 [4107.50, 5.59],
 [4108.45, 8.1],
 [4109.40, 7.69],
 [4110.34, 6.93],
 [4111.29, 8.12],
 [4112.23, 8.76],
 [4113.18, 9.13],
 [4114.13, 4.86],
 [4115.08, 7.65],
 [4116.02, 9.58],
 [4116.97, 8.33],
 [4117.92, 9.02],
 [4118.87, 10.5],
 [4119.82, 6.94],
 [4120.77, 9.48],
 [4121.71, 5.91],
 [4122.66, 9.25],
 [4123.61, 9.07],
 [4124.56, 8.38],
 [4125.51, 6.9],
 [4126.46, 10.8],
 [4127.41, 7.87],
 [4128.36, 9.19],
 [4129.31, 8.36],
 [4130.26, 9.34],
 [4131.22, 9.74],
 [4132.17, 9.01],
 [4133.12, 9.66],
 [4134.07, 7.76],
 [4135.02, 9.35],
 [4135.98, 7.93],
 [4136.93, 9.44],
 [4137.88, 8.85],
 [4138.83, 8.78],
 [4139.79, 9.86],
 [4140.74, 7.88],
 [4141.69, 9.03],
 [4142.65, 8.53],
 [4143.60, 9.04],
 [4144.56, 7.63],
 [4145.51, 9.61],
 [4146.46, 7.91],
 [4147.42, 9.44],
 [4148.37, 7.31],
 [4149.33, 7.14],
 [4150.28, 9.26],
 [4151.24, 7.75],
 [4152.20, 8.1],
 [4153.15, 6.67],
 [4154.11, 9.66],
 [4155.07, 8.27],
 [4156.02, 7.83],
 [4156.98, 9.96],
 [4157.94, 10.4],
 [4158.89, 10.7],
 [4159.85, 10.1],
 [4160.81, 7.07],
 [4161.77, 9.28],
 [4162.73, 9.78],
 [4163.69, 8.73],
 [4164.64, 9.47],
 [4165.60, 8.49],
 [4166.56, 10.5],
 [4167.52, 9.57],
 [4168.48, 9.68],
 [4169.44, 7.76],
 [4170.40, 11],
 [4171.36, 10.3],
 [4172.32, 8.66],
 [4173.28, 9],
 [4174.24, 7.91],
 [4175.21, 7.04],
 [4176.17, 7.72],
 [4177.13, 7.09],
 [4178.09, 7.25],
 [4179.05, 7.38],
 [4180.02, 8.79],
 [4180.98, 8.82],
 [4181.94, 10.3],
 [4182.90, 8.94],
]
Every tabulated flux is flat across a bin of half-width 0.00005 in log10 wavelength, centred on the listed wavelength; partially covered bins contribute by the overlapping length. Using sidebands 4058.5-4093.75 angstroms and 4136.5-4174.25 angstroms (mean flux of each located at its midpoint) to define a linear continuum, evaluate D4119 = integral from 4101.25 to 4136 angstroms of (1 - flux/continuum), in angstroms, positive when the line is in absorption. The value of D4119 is 2.0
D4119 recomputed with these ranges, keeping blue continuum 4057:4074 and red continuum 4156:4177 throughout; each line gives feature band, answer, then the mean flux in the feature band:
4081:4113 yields 1.5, 8.19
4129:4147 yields 0.2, 8.83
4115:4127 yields 0.2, 8.63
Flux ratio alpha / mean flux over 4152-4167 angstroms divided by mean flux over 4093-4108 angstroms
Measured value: 1.20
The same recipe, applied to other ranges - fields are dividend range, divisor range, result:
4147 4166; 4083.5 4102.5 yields 1.04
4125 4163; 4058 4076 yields 1.06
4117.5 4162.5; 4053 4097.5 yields 1.02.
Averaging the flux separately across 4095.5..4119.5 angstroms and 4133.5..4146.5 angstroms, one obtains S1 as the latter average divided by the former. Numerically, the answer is 1.1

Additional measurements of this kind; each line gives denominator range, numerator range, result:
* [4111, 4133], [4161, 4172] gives 1.10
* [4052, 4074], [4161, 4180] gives 1.03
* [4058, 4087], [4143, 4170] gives 1.07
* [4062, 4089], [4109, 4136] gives 1.02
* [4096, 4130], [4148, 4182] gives 1.09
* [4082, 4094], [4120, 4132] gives 0.98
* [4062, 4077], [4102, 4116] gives 0.93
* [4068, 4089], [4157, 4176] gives 1.10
